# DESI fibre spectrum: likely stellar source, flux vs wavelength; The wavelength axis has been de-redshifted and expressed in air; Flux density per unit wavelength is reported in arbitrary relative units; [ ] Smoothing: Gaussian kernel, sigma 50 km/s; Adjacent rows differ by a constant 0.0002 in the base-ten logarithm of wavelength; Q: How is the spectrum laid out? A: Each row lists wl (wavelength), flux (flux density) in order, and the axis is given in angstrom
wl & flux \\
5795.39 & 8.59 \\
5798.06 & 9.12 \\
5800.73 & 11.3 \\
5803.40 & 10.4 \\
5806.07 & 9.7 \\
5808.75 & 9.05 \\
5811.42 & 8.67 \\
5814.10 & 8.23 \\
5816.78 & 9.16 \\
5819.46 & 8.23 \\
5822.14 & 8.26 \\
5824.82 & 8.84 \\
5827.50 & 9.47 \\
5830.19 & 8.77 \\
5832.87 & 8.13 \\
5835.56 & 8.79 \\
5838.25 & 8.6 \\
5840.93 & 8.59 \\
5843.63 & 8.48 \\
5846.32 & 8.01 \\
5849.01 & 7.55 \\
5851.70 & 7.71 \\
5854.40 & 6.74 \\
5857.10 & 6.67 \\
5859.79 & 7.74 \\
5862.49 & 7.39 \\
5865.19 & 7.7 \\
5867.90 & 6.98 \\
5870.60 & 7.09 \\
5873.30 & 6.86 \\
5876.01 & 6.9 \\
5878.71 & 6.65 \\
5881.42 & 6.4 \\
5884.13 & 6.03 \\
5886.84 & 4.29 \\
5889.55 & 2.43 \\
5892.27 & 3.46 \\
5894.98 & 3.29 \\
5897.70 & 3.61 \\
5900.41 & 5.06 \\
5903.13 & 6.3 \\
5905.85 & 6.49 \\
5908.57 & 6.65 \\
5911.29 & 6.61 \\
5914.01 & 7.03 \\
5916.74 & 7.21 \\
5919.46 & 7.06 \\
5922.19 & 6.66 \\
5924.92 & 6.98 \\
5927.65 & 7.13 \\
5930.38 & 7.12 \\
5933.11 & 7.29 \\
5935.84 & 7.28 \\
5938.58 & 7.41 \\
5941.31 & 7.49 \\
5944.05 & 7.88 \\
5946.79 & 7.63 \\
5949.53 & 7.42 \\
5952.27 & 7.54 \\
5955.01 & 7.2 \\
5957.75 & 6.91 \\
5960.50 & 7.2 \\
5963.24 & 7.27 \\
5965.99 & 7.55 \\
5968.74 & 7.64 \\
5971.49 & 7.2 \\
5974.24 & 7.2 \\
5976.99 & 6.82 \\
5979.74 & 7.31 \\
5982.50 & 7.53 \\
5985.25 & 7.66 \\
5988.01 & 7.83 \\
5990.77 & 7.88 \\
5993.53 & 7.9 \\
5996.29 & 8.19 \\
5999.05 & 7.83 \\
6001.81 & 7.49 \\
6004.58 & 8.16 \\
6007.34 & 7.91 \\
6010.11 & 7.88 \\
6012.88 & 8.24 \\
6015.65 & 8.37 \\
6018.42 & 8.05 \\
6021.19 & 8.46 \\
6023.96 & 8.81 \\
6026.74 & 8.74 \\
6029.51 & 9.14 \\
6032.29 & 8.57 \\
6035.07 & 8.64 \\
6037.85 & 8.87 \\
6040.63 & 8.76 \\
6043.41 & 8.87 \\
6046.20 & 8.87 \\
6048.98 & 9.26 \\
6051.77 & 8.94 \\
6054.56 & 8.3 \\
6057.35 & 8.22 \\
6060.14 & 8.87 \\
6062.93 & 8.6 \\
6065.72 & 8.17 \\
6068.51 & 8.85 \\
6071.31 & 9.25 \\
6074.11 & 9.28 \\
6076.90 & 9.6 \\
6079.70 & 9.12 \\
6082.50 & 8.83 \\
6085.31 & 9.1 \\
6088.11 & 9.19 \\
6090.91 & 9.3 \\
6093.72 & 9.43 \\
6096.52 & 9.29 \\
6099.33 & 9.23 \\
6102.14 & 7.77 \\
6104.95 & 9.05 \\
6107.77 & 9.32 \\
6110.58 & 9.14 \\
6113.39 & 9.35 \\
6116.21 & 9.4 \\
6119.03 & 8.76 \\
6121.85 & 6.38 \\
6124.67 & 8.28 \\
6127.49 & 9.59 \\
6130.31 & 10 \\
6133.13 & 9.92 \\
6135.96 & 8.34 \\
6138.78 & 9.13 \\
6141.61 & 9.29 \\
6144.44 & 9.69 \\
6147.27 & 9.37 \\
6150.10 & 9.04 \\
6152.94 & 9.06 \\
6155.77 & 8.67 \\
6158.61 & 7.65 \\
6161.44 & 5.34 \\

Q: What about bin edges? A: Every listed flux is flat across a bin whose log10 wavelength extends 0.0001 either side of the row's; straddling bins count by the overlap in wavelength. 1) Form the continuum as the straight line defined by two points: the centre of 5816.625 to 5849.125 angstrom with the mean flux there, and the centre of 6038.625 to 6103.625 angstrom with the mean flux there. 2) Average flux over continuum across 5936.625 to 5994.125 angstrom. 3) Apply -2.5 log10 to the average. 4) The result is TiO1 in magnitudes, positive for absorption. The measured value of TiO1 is 0.176 mag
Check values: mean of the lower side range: 8.54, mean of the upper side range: 8.92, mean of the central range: 7.44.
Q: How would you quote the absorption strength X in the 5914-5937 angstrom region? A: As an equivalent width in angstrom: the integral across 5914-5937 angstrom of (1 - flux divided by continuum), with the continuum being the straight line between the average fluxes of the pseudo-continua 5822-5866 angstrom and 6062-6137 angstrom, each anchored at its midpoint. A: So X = 3.5 angstrom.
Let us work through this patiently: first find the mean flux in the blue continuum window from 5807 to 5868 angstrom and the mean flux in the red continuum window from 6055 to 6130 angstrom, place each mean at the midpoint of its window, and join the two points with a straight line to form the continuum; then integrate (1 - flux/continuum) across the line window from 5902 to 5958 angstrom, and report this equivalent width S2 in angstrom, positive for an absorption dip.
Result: 8.86 angstrom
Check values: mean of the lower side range 8.2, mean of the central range 7.12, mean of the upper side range 8.91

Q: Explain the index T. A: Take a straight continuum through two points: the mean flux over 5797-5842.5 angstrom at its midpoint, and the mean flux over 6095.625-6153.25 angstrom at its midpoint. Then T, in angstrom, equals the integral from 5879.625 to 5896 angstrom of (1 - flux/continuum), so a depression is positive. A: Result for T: 8.38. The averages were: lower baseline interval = 9.01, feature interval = 4.4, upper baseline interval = 9.01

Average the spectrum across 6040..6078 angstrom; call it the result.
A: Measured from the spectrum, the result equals 8.84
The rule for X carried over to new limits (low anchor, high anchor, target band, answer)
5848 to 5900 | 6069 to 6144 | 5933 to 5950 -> -1.4 angstrom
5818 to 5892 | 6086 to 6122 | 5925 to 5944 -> 1.3 angstrom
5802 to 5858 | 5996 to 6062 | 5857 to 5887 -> 5.9 angstrom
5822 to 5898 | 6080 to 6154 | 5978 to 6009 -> 1.0 angstrom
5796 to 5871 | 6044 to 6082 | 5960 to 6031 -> 7.1 angstrom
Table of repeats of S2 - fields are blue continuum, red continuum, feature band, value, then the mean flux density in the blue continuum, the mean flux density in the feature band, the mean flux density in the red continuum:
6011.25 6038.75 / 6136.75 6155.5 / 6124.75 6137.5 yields -0.3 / 8.58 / 9.34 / 9.2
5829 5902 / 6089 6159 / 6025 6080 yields -3.2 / 6.65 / 8.84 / 9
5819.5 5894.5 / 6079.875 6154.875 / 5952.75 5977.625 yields 2.2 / 7.17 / 7.24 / 9.05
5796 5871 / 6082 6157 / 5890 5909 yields 8.4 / 8.42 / 4.78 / 9.04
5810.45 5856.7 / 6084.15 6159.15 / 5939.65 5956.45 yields 2.1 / 8.33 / 7.52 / 9.01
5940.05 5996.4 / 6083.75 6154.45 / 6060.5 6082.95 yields -1.1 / 7.47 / 8.97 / 9.06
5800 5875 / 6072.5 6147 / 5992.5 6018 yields 2.2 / 8.29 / 8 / 9.07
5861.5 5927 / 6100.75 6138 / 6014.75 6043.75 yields -3.4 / 6.05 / 8.66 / 8.87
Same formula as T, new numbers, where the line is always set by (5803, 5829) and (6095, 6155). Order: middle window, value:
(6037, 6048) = 0.2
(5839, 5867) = 4.0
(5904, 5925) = 5.0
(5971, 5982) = 2.2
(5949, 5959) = 1.9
